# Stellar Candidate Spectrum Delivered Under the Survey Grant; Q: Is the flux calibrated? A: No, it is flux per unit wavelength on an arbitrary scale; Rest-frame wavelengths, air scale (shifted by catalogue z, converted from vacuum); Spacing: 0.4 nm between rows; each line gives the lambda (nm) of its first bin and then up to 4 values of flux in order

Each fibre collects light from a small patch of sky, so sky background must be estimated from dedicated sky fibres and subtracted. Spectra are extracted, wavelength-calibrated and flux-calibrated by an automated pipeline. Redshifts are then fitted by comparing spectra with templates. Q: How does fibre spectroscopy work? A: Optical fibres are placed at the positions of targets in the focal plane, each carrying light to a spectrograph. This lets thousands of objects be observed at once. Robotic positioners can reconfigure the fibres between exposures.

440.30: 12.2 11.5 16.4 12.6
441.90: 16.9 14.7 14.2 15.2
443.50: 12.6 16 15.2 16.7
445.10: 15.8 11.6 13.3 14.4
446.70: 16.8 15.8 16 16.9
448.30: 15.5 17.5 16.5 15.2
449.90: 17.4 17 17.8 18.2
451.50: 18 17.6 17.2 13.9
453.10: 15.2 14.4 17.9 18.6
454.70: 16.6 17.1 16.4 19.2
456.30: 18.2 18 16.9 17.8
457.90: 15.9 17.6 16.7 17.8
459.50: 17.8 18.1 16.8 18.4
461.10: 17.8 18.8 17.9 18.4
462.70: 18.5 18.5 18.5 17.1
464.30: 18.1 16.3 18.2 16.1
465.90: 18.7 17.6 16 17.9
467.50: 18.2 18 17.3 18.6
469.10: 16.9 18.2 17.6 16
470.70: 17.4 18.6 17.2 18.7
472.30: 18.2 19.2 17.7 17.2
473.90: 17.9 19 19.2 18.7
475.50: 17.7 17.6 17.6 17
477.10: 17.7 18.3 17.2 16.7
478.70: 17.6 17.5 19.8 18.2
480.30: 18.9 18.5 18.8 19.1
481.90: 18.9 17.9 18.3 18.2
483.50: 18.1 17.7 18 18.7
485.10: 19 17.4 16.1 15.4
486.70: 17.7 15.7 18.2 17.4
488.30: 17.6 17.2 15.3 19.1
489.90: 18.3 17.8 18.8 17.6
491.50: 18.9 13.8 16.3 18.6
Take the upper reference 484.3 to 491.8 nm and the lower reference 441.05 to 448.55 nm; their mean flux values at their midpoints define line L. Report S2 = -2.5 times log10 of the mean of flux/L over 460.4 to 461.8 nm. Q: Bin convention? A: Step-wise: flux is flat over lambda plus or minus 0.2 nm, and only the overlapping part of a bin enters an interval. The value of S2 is -0.14 mag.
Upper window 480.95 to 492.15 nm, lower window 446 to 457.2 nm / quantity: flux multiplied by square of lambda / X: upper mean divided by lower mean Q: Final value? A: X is 1.22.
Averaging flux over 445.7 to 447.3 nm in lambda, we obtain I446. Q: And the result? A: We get 15.1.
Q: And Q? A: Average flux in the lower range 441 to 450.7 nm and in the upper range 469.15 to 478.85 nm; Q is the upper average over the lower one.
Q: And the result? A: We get 1.2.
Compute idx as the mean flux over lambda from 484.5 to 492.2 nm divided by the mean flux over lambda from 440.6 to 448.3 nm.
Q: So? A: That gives 1.16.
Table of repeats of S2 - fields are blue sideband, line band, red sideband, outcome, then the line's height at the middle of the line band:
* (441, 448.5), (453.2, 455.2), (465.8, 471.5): -0.050 mag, 16.1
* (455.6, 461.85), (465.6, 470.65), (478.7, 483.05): 0.031 mag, 18.1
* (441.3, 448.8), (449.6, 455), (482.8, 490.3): -0.090 mag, 15.5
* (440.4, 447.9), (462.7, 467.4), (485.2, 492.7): -0.109 mag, 15.9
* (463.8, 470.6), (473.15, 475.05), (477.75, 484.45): -0.028 mag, 17.8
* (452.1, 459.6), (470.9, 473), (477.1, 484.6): -0.035 mag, 17.8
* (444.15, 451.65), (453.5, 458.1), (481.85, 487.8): -0.062 mag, 16.4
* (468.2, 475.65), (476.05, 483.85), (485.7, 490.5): -0.033 mag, 17.6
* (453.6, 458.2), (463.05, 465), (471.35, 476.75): 0.005 mag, 17.7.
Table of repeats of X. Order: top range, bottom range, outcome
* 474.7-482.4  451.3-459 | 1.18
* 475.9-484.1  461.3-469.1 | 1.08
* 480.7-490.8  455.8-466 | 1.11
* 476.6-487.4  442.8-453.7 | 1.31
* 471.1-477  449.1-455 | 1.18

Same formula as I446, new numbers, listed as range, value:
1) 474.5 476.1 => 18.3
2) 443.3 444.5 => 14.6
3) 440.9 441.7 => 14.5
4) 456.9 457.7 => 17.4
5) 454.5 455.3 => 16.9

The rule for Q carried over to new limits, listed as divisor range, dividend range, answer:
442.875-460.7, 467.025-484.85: 1.09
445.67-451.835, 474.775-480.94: 1.09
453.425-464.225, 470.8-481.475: 1.03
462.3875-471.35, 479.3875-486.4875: 1.03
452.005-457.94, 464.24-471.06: 1.03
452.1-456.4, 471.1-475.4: 1.09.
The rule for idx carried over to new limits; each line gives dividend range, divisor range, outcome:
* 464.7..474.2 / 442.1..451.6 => 1.12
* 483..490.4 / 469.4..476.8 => 0.98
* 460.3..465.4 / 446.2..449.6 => 1.11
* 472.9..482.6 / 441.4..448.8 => 1.20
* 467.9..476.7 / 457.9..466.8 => 1.01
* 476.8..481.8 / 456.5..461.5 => 1.04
